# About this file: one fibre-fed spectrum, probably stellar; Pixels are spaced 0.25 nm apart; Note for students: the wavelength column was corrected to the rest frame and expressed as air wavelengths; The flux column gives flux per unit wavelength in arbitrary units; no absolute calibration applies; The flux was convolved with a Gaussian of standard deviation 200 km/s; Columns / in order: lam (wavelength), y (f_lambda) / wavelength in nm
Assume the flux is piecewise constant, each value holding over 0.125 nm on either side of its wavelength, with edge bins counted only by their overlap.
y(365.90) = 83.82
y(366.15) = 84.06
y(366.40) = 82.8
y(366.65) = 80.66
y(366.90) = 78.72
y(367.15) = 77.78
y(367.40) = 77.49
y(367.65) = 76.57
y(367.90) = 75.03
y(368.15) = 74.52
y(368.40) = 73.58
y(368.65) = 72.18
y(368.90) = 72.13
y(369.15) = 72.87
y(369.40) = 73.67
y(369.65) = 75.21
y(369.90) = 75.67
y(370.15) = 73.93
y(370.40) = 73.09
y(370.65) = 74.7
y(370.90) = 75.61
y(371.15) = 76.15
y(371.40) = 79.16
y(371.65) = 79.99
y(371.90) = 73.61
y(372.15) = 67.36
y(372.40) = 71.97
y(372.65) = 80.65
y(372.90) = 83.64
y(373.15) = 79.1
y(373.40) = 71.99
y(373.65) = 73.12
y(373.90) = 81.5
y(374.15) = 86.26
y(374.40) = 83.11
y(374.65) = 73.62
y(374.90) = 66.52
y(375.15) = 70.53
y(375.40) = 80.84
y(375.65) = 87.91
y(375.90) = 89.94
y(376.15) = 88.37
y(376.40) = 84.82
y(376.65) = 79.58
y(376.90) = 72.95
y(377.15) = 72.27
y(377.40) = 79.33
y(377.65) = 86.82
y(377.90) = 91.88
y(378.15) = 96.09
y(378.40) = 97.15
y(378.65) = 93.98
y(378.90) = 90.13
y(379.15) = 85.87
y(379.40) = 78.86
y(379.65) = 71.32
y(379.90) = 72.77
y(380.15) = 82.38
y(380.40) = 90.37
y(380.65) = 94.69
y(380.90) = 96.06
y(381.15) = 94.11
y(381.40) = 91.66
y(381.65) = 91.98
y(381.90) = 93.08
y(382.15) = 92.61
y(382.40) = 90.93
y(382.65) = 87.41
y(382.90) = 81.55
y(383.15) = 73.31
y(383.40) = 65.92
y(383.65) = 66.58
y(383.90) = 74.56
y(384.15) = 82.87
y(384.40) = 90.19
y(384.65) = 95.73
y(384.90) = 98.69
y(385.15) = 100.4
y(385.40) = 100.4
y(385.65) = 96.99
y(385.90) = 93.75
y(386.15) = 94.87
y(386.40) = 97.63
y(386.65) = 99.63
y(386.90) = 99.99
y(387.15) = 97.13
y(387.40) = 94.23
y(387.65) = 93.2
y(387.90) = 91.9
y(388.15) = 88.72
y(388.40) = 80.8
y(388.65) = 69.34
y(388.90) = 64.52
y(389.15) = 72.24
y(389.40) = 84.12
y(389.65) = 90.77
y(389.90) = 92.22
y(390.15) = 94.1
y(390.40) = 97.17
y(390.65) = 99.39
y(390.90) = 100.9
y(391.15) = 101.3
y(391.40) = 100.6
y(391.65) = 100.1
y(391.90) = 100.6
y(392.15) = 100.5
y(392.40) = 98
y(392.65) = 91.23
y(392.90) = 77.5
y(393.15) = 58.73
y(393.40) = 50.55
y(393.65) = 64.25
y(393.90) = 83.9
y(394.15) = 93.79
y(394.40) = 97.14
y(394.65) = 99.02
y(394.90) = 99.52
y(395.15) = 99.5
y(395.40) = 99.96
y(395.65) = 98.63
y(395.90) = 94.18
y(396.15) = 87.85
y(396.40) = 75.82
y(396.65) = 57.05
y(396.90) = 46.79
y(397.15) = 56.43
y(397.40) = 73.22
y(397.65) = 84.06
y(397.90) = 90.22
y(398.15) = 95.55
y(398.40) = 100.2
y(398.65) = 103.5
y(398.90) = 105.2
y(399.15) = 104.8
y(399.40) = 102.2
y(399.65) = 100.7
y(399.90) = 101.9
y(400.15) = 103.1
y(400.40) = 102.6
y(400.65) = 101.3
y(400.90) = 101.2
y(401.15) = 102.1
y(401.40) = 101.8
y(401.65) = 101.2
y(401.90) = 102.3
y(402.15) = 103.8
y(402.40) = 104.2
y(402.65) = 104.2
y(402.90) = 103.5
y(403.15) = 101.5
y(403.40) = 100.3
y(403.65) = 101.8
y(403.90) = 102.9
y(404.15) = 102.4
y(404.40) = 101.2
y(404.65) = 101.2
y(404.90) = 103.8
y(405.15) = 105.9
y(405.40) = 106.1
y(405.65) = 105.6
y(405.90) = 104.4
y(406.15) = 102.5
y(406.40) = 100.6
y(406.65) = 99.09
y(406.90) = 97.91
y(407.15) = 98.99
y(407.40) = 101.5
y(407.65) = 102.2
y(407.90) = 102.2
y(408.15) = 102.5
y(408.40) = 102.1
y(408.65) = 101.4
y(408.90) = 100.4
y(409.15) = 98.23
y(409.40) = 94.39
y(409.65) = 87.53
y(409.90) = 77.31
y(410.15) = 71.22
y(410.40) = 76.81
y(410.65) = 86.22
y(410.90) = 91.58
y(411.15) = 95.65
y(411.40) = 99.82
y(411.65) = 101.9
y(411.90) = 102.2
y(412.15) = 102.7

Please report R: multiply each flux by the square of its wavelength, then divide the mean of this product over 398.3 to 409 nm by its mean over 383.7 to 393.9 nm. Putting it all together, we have 1.24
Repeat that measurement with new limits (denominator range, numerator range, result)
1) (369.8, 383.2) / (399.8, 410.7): 1.40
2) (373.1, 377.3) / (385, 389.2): 1.22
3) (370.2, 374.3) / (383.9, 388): 1.33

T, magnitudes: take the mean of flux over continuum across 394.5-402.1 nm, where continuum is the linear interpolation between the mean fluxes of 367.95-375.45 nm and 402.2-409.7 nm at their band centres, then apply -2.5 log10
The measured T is 0.03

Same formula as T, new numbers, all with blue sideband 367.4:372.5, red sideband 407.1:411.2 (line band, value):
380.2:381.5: -0.16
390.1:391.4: -0.17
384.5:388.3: -0.17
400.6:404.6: -0.14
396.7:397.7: 0.36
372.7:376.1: -0.04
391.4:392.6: -0.17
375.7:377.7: -0.06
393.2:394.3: 0.18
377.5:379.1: -0.17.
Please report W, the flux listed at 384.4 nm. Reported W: 90.19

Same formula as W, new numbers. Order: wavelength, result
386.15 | 94.87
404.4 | 101.2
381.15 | 94.11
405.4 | 106.1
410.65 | 86.22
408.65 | 101.4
